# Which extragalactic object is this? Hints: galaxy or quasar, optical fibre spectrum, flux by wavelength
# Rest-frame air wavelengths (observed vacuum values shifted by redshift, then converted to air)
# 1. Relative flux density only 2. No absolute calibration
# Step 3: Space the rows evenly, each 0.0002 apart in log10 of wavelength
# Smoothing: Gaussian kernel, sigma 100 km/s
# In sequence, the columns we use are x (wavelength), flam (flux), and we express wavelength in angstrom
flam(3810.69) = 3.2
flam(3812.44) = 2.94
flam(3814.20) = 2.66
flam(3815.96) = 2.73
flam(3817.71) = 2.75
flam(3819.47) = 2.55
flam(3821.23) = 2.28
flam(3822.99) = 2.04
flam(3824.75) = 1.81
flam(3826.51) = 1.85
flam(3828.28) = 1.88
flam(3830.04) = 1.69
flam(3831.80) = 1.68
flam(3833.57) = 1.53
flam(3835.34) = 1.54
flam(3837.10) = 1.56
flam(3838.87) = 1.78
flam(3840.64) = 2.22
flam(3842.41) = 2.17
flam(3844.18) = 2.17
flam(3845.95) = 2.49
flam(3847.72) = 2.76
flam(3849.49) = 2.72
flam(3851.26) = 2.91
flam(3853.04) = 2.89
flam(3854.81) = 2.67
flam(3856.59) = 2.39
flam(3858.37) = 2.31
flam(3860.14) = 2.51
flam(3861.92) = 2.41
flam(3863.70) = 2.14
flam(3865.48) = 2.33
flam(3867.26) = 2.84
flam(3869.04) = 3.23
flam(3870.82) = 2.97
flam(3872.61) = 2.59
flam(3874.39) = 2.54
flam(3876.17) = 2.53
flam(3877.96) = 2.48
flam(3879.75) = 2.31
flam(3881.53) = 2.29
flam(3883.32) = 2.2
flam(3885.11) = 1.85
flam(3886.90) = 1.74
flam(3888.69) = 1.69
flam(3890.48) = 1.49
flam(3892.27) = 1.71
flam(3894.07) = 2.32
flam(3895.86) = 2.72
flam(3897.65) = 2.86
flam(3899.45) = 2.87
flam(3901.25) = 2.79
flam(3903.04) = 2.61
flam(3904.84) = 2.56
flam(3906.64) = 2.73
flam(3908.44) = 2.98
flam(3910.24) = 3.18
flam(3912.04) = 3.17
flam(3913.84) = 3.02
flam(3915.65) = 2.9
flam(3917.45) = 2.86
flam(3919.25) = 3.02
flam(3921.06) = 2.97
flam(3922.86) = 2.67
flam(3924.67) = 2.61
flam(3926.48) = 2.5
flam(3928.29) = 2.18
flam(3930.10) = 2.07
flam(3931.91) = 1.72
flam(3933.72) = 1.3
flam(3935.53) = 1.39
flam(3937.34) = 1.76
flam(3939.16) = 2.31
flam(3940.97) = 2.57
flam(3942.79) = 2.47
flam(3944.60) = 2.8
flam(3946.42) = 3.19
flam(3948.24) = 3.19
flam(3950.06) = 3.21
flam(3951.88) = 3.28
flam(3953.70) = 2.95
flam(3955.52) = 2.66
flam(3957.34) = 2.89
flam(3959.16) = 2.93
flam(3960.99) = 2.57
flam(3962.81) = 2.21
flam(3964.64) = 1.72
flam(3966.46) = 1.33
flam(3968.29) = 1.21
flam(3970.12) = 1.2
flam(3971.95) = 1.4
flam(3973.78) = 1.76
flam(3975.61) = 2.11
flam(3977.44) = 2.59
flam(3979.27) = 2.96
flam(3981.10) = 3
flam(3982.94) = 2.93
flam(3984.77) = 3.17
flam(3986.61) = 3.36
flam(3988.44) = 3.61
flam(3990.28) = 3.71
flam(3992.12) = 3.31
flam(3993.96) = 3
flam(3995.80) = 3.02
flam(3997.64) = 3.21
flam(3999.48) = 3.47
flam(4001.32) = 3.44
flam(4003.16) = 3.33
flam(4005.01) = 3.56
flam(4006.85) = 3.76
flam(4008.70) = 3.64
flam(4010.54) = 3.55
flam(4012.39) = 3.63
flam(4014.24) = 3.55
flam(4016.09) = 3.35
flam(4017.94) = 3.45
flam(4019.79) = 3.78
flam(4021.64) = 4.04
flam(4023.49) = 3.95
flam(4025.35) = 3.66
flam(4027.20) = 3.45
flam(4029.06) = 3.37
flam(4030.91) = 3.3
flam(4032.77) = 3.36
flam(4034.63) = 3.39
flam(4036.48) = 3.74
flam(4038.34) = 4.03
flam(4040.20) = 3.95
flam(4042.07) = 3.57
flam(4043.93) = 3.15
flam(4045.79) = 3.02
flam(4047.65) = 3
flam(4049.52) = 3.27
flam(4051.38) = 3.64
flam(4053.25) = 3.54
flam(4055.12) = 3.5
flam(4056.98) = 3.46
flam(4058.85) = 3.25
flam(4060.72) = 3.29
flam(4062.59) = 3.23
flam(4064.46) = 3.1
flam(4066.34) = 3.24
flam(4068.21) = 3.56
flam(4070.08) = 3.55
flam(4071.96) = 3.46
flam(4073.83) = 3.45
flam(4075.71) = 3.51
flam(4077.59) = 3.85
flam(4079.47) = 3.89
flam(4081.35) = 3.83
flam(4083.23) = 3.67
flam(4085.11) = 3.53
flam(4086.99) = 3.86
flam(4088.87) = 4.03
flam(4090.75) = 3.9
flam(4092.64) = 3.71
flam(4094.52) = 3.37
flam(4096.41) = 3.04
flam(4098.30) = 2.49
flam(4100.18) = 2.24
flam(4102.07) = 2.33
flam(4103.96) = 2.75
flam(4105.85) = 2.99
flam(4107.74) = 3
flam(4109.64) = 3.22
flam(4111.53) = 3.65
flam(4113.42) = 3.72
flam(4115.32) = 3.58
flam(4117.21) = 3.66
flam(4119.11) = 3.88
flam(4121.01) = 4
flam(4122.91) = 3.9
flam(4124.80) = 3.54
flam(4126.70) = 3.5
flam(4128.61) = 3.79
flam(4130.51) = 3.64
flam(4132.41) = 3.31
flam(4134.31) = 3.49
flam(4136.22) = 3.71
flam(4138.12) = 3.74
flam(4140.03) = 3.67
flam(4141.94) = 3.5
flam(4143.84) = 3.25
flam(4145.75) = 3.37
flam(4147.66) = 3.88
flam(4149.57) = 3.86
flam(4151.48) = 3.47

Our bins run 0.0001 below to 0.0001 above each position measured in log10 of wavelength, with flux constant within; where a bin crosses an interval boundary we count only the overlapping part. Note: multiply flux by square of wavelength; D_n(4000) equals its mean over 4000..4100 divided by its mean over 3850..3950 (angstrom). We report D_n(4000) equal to 1.51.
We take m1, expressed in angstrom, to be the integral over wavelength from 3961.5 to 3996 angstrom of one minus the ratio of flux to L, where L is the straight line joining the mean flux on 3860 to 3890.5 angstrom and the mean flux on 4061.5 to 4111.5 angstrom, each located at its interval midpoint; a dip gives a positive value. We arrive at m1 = 4.3 angstrom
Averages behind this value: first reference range 2.36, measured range 2.5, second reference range 3.34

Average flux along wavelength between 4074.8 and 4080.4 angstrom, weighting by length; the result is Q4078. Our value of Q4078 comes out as 3.75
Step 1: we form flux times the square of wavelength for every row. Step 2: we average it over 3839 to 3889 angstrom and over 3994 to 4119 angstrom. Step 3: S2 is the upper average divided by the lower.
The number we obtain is 1.55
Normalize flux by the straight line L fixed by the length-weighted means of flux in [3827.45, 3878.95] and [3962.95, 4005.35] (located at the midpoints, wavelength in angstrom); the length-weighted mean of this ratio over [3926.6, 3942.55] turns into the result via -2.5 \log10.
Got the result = 0.29 mag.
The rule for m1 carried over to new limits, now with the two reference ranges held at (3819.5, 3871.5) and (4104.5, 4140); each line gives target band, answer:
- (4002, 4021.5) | -3.4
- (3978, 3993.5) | -1.6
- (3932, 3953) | 2.0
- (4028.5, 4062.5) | -2.4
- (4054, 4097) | -2.4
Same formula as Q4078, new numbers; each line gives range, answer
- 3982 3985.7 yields 3.05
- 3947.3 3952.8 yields 3.22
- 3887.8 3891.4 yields 1.59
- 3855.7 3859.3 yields 2.35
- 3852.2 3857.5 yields 2.65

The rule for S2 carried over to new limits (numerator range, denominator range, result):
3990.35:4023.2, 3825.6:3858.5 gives 1.75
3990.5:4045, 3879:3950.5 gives 1.50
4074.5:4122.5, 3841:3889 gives 1.57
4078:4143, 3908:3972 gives 1.54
